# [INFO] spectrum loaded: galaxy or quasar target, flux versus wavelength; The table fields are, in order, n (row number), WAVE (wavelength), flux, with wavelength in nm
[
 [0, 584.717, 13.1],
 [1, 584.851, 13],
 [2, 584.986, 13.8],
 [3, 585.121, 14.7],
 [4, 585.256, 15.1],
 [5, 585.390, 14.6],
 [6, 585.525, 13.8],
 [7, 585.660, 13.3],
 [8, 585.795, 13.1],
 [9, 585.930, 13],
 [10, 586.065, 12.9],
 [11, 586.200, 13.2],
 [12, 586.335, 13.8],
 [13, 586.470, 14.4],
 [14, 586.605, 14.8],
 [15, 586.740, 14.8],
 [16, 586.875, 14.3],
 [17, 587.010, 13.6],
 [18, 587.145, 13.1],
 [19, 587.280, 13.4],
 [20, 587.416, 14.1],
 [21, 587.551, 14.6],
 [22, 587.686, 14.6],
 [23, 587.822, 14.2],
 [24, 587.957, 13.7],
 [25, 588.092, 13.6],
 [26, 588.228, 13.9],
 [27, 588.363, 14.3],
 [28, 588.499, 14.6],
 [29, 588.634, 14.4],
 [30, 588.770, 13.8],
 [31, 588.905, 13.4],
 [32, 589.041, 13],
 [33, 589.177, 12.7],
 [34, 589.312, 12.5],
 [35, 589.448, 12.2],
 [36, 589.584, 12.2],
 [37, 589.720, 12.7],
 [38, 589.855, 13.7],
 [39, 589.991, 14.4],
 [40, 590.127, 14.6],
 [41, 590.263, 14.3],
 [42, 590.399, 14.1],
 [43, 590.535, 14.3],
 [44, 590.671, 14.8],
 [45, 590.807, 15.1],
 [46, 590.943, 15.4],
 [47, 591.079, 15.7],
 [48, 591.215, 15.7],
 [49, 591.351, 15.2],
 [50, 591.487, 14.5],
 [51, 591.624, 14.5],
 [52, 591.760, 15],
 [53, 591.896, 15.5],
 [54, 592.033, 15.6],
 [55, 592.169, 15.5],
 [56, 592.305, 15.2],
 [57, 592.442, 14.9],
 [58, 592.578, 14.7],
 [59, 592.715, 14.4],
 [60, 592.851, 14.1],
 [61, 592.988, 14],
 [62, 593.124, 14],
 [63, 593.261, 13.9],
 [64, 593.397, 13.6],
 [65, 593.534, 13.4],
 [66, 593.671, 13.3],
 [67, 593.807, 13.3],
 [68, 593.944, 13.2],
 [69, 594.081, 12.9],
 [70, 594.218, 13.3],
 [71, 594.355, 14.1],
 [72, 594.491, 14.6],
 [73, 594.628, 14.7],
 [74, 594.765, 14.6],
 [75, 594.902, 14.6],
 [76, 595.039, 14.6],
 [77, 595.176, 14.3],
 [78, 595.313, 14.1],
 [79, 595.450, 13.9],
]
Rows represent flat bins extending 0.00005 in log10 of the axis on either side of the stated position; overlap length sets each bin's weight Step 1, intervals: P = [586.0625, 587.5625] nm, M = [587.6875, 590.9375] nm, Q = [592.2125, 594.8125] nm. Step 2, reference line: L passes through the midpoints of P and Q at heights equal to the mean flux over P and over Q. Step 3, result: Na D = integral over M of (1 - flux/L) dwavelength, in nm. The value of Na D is 0.04 nm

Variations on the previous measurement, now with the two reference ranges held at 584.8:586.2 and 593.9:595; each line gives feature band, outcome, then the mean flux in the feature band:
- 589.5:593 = -0.18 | 14.6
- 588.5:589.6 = 0.05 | 13.2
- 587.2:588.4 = -0.02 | 14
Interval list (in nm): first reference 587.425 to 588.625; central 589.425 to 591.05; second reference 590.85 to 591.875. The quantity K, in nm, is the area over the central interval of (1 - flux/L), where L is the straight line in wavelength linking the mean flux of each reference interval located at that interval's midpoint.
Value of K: 0.084 nm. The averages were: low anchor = 14.2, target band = 14.1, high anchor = 15.2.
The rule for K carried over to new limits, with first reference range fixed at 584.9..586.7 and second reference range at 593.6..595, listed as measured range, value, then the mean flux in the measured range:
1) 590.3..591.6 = -0.100 nm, 14.9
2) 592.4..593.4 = -0.025 nm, 14.2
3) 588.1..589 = -0.008 nm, 14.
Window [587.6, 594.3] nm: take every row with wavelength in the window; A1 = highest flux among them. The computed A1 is 15.7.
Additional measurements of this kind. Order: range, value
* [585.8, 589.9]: 14.8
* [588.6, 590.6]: 14.6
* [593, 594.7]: 14.7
